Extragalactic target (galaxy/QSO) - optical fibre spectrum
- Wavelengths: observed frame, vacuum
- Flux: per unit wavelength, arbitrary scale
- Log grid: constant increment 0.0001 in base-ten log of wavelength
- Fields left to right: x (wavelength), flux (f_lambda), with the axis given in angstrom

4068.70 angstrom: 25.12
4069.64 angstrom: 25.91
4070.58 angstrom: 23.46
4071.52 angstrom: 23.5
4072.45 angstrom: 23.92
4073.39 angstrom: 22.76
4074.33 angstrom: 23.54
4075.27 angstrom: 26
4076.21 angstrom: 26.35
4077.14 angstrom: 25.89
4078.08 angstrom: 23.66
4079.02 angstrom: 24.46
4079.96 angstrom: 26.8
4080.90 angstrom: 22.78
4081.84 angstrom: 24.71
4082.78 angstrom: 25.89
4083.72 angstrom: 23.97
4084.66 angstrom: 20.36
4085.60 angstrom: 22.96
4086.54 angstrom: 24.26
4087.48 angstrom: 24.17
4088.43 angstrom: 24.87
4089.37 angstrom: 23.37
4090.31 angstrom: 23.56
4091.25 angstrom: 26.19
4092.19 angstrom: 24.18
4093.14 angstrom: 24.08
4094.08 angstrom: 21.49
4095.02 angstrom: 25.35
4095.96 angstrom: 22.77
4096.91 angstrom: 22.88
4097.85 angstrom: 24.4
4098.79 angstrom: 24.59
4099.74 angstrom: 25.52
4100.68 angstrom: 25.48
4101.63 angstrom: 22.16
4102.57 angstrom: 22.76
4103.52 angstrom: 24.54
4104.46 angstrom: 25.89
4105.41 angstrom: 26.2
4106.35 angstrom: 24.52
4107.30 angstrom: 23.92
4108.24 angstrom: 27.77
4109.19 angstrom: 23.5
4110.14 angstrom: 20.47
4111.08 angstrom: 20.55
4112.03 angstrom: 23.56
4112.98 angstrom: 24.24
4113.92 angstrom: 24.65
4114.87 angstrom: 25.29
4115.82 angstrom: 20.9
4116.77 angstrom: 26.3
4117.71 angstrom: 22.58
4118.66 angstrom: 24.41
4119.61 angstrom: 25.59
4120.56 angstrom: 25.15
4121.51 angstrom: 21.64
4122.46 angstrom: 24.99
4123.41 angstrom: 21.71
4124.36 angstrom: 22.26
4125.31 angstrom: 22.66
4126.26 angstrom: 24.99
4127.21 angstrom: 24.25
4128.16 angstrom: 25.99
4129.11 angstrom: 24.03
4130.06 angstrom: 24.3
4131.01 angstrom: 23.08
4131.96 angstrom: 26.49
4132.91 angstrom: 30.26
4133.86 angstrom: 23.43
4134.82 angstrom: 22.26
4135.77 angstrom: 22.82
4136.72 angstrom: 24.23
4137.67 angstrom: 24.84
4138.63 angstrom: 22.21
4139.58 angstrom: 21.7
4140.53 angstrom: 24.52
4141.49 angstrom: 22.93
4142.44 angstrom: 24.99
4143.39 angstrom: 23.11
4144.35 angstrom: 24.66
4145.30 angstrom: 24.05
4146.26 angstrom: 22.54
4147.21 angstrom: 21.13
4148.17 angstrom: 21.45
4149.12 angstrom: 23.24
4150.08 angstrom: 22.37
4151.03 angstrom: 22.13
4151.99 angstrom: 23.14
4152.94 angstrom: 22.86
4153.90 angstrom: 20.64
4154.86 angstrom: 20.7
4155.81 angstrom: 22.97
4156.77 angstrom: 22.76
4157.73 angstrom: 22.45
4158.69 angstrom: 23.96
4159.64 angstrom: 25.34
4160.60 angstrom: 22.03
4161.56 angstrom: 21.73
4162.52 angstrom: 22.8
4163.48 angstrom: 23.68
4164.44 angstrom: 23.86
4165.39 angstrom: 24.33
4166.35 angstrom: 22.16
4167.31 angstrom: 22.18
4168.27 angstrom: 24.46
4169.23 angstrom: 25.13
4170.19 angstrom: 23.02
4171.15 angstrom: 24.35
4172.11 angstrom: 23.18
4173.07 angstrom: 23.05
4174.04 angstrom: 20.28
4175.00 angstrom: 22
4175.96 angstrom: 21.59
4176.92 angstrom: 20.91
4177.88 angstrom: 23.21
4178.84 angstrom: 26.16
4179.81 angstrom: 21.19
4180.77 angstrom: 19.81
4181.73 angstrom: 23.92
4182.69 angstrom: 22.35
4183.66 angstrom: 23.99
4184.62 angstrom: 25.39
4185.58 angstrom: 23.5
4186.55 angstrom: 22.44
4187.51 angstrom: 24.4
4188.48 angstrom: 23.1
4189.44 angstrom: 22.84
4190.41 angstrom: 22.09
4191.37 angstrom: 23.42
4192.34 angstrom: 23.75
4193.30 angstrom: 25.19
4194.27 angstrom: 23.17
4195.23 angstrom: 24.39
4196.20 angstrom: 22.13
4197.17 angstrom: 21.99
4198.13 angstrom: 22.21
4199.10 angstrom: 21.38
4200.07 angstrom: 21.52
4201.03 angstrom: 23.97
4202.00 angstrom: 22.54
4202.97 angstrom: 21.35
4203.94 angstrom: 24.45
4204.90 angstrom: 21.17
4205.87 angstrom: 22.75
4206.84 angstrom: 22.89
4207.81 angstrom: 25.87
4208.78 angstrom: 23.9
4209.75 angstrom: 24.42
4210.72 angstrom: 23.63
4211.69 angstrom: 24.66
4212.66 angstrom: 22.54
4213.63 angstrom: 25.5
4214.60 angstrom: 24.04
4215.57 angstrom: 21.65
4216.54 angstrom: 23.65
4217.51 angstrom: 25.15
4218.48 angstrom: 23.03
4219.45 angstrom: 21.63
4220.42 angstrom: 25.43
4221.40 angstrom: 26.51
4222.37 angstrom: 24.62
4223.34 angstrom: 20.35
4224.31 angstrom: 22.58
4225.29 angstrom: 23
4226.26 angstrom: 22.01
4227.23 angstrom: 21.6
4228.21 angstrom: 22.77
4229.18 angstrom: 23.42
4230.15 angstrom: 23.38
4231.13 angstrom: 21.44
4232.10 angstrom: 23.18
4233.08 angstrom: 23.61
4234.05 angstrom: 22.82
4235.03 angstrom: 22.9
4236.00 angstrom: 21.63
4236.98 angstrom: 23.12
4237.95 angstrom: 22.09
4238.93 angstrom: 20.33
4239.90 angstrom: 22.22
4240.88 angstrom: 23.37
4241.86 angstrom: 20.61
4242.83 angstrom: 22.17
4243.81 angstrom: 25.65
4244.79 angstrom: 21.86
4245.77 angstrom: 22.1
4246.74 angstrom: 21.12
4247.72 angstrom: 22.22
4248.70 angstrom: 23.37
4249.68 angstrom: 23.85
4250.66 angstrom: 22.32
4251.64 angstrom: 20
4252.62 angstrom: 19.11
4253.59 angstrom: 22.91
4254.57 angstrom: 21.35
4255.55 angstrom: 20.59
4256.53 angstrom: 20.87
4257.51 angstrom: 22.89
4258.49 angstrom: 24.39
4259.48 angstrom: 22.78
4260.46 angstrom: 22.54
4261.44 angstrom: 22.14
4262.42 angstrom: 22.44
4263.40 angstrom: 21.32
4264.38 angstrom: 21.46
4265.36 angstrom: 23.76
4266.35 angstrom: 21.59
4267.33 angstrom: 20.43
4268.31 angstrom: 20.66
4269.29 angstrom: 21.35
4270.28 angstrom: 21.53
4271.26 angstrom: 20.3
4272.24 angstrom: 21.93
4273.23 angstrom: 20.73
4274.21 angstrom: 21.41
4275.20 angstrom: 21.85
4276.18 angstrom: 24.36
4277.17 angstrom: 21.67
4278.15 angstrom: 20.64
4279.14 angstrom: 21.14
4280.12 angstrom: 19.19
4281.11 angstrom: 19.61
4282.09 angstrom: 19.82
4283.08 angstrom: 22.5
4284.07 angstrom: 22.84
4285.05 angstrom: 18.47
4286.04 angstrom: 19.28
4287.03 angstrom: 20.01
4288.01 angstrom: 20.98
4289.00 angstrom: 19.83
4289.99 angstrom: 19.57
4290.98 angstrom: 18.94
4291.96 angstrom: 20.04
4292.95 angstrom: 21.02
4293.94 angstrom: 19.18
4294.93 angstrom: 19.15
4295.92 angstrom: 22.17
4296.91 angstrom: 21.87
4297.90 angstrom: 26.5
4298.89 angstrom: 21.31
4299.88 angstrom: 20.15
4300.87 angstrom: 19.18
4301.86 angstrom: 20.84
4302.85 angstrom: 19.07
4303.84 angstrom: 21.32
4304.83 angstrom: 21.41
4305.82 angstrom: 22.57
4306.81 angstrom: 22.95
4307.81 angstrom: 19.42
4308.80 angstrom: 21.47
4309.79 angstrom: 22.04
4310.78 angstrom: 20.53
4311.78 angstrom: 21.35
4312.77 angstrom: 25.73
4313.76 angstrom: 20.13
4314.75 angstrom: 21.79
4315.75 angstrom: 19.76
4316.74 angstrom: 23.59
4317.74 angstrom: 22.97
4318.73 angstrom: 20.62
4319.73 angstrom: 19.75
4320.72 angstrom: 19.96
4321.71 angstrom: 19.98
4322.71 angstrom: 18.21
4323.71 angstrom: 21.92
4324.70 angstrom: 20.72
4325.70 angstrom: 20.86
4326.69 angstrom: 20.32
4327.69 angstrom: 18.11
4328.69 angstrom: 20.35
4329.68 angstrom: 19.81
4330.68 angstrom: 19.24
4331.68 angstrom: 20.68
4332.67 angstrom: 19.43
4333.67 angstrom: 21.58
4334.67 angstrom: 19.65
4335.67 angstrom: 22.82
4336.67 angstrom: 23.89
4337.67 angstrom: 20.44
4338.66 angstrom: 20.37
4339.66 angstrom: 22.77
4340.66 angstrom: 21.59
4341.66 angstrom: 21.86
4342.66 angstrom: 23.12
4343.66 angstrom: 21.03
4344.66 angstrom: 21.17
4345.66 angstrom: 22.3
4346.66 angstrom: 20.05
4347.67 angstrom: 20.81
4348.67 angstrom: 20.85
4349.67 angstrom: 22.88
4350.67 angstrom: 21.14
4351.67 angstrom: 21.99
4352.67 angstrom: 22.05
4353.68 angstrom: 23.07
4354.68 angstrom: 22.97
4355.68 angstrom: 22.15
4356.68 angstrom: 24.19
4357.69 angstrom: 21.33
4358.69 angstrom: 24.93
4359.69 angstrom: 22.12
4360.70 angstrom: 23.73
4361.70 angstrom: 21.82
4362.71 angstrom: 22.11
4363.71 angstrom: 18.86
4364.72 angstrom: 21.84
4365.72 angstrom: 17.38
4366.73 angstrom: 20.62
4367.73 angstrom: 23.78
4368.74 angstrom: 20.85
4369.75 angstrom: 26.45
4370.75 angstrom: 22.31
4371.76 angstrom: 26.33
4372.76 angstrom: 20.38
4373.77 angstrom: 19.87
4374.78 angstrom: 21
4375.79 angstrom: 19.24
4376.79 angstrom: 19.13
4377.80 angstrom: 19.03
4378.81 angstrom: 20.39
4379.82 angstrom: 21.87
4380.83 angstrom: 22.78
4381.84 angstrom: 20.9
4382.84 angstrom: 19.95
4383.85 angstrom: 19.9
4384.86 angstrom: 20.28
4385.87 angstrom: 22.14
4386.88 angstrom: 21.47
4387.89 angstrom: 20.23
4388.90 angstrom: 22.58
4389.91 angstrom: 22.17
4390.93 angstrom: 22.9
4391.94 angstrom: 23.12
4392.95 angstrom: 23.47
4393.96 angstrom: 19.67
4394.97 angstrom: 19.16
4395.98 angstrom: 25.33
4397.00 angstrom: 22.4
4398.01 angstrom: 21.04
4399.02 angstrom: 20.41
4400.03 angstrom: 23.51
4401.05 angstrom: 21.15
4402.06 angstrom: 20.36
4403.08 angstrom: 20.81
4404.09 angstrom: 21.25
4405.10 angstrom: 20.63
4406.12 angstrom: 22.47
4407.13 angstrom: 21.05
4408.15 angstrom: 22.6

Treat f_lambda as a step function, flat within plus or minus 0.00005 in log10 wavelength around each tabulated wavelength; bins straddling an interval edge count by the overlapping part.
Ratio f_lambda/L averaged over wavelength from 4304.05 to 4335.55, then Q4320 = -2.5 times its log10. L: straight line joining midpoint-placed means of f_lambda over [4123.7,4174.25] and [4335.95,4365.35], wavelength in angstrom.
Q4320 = 0.07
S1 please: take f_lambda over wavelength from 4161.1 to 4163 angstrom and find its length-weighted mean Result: 22.2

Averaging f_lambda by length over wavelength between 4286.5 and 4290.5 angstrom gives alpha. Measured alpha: 20.1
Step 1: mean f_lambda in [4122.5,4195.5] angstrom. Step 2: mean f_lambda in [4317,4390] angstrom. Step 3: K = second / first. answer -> 0.92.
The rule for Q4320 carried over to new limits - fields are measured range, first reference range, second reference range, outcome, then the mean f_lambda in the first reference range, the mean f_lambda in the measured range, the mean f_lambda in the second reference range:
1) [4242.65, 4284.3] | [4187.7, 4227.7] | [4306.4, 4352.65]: 0.02 mag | 23.2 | 21.8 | 21.1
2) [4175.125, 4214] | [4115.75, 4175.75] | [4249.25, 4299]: -0.03 mag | 23.4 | 23.1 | 21.3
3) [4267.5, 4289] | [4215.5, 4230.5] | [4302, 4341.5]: 0.05 mag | 23.2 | 20.9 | 21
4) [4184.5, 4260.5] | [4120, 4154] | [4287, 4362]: -0.02 mag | 23.6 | 22.9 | 21.3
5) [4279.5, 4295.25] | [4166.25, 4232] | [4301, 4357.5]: 0.09 mag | 23.1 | 20.1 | 21.3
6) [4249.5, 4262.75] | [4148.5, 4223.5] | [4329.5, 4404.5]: 0.03 mag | 23.1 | 22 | 21.6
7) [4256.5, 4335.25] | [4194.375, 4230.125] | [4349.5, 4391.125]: 0.07 mag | 23.2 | 21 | 21.7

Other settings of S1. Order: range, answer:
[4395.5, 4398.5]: 22.9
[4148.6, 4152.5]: 22.8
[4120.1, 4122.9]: 23.9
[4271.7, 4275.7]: 21.5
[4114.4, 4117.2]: 24.1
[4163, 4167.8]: 23.3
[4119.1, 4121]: 25.3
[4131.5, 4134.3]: 26.8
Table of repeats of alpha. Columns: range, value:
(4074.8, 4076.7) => 26.3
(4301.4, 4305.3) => 20.7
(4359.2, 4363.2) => 22.4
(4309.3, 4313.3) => 22.4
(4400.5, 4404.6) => 20.9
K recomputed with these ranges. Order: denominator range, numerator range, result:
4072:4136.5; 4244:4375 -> 0.89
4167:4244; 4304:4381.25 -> 0.93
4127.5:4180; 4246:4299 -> 0.92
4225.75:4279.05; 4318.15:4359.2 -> 0.96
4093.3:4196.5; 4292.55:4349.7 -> 0.90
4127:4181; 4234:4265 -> 0.95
